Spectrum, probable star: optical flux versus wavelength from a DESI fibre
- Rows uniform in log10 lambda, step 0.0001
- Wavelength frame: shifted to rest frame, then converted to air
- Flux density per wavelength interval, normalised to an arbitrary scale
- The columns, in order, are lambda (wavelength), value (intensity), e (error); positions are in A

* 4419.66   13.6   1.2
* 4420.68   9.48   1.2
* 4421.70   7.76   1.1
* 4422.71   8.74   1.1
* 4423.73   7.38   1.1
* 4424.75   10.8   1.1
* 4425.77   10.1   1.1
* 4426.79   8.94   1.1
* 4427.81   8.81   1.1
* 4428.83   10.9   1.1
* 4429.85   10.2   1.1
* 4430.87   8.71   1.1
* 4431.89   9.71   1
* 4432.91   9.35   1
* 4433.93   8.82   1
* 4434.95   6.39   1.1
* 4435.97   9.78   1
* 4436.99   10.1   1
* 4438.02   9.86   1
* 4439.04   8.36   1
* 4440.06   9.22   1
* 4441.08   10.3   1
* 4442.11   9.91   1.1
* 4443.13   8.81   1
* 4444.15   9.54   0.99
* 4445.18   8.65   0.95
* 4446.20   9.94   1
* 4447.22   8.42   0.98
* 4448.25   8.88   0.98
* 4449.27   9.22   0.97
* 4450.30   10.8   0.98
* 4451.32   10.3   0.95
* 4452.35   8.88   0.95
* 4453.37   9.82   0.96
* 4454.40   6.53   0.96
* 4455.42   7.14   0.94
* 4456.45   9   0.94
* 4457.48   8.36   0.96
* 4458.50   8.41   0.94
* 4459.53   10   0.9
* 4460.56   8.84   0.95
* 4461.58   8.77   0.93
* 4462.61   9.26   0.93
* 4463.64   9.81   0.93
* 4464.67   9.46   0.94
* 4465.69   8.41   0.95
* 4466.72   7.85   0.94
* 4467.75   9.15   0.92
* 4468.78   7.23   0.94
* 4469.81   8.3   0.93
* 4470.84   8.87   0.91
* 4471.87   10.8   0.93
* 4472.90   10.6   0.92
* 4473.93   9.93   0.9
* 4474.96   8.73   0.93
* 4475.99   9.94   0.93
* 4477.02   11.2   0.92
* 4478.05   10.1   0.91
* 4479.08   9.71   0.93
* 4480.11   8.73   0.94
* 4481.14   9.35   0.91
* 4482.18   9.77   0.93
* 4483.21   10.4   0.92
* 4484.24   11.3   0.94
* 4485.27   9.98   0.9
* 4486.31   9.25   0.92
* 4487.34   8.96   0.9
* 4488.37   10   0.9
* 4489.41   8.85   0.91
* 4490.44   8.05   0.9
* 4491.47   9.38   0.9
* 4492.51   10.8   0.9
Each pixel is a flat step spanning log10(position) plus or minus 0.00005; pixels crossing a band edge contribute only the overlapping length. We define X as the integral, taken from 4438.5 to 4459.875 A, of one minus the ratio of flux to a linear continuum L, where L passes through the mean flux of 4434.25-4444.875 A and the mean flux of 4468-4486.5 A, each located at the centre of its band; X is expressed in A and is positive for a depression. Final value 0.6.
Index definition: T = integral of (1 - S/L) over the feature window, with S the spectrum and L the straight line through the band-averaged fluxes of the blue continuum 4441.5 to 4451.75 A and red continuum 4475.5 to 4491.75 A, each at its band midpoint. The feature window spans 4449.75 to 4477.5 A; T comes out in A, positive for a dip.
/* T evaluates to 1.3 A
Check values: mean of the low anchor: 9.45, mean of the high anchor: 9.69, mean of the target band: 9.12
